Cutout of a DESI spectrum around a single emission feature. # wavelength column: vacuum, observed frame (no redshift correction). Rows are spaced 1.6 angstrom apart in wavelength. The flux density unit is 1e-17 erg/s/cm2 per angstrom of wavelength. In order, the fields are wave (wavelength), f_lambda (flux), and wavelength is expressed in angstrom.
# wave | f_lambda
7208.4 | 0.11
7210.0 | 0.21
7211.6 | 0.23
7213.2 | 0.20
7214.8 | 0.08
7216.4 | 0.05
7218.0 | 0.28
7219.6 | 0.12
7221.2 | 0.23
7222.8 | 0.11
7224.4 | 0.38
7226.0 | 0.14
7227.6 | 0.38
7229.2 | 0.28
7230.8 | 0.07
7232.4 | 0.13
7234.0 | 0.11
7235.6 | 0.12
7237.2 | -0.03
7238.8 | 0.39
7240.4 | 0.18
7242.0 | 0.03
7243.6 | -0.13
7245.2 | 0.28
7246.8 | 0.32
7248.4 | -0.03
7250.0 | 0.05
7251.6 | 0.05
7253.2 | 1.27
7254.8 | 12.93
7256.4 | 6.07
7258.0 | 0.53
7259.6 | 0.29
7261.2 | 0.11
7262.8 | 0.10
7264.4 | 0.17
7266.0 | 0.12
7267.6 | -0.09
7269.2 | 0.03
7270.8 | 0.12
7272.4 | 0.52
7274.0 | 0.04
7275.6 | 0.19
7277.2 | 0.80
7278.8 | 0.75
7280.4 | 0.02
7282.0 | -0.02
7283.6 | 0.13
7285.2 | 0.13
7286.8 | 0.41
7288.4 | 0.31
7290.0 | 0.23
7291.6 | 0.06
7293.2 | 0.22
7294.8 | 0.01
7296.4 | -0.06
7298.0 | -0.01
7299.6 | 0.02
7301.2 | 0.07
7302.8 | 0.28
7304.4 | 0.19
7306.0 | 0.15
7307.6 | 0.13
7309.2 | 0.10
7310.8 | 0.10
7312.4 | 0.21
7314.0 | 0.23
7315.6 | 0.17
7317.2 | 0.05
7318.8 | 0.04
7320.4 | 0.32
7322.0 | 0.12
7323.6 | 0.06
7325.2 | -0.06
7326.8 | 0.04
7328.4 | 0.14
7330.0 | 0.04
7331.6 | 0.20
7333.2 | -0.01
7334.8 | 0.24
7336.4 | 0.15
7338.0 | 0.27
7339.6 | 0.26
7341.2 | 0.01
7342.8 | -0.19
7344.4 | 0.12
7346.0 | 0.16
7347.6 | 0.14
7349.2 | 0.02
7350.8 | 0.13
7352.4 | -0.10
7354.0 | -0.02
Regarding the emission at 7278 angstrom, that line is [N II]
